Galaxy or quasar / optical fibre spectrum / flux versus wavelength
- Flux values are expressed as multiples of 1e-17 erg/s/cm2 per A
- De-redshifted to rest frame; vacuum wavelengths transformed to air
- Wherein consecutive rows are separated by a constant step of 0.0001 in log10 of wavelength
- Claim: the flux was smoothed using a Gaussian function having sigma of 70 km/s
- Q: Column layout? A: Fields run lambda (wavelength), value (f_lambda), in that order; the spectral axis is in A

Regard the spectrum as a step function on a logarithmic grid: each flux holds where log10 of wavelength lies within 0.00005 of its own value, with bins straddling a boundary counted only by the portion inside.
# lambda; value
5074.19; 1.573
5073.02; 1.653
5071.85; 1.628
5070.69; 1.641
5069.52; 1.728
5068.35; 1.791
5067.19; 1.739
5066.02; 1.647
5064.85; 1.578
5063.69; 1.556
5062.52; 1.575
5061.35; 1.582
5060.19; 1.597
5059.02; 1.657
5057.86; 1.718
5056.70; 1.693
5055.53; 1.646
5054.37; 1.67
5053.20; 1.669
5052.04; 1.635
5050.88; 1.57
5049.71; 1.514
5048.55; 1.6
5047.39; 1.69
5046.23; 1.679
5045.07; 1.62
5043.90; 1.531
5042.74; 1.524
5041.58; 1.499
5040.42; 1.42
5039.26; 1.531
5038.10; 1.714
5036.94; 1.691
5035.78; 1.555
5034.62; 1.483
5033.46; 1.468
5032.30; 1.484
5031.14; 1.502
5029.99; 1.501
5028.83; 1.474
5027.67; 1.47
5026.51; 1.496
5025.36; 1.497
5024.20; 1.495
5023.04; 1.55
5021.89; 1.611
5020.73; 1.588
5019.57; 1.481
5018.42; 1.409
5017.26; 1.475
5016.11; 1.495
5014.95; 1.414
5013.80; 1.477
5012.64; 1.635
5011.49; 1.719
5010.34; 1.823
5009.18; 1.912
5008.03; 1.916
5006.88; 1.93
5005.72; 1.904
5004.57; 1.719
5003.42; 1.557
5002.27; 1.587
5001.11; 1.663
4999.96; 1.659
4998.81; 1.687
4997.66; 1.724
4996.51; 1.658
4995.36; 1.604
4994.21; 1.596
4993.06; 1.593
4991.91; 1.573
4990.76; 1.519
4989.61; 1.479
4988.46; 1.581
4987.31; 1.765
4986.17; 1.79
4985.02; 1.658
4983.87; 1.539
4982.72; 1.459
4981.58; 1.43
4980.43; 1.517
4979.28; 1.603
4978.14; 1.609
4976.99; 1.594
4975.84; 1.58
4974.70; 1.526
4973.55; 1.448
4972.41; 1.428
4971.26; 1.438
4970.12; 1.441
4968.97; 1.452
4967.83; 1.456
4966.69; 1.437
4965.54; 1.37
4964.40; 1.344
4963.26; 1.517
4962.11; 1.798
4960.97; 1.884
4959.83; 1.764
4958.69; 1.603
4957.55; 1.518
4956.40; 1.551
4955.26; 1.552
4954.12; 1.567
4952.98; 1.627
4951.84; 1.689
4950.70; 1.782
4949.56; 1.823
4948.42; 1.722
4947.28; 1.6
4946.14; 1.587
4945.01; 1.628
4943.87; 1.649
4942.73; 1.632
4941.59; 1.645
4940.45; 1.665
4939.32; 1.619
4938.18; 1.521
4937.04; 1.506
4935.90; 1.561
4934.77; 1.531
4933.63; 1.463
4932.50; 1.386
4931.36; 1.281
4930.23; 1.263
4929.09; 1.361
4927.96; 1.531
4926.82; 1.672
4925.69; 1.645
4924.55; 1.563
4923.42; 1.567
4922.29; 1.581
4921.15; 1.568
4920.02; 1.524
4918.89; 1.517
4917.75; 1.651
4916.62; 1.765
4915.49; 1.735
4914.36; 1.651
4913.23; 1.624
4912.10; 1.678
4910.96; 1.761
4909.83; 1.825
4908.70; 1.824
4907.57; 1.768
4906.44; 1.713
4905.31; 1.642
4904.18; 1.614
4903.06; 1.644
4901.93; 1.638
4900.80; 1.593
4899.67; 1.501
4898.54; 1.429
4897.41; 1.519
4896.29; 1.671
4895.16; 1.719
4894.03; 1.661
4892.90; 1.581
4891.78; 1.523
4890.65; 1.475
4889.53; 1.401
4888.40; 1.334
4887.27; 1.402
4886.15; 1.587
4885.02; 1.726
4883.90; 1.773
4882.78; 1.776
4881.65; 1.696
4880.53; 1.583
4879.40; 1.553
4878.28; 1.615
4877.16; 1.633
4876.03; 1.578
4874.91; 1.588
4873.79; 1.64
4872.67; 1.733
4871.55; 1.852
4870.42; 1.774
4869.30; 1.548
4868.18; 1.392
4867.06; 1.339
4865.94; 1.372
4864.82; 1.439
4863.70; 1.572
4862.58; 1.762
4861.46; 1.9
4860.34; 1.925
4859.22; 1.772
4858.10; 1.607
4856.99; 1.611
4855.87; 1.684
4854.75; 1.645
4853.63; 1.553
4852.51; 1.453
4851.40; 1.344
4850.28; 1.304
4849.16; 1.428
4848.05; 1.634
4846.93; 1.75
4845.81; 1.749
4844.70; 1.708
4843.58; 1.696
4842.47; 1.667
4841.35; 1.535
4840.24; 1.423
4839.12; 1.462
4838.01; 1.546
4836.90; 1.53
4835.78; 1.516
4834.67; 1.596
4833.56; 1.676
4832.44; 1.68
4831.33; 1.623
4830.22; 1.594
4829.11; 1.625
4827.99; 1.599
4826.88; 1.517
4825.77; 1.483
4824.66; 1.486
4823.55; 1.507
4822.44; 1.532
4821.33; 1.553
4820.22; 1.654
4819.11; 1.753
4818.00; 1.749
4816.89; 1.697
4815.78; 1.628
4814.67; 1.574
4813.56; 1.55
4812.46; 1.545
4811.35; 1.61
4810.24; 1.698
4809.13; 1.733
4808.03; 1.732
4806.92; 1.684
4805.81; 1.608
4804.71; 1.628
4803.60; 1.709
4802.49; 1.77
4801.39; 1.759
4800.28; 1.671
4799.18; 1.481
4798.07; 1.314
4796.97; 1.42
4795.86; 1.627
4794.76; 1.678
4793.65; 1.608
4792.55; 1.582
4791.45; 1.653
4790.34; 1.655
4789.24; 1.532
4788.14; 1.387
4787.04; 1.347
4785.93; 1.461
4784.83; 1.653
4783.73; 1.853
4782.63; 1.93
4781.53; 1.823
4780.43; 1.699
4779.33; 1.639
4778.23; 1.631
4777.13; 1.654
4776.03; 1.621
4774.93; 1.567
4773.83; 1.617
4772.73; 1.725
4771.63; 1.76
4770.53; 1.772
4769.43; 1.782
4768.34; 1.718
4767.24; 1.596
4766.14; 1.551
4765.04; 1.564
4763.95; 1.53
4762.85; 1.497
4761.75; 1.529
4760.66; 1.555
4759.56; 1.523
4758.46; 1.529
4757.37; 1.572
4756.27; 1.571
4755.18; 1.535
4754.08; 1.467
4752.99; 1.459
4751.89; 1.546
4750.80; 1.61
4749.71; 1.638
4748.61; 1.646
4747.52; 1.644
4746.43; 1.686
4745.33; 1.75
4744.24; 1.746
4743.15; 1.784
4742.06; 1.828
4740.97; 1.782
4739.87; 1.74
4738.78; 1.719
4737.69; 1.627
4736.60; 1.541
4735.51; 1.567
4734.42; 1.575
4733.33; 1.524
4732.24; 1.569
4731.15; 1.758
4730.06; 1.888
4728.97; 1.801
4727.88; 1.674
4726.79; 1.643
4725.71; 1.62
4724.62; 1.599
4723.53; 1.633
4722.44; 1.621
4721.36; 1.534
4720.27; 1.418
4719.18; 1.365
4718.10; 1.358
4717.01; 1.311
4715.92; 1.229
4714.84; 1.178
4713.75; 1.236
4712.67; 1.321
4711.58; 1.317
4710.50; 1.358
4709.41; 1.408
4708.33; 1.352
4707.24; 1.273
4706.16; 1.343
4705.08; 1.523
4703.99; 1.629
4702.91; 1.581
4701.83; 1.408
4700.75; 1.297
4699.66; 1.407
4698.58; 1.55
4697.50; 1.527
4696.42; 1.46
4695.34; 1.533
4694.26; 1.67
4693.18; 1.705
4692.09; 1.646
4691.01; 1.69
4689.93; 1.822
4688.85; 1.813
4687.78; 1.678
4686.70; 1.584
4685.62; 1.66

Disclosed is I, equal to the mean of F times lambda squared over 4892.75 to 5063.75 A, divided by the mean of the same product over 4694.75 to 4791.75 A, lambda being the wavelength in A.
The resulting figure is 1.1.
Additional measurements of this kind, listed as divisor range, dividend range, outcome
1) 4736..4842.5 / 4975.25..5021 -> 1.09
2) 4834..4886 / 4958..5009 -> 1.05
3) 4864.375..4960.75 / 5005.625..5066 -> 1.05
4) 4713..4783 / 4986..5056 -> 1.11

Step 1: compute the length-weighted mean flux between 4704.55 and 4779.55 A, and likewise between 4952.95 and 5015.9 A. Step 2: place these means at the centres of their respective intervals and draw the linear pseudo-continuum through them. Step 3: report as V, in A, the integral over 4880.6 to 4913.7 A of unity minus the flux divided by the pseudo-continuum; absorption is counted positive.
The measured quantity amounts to -0.7 A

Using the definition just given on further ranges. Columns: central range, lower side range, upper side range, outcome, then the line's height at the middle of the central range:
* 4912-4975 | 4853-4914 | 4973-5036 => 1.5 A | 1.61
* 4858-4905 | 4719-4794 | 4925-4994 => -0.5 A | 1.59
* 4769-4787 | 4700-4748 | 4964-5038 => -1.7 A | 1.55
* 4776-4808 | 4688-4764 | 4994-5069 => -1.2 A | 1.57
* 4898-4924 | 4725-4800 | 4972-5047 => -0.7 A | 1.6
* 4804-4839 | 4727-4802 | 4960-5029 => 0.2 A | 1.62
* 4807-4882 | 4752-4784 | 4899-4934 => 0.3 A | 1.61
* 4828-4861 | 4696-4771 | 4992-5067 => -0.6 A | 1.57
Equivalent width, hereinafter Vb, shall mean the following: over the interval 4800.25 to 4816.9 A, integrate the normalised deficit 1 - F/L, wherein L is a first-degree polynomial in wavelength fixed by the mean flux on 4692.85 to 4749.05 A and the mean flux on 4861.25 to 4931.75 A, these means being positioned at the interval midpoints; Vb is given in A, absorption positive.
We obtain -0.9 A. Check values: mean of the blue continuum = 1.54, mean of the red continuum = 1.6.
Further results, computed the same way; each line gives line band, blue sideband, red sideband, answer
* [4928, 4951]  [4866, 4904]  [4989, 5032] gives 0.53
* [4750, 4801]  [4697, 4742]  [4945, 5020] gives -2.25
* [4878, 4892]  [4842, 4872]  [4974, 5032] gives 0.30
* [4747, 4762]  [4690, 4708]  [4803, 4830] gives 0.07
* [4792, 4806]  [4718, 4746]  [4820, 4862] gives 0.08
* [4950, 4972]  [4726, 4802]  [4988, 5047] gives 0.44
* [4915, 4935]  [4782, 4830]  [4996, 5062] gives 0.93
